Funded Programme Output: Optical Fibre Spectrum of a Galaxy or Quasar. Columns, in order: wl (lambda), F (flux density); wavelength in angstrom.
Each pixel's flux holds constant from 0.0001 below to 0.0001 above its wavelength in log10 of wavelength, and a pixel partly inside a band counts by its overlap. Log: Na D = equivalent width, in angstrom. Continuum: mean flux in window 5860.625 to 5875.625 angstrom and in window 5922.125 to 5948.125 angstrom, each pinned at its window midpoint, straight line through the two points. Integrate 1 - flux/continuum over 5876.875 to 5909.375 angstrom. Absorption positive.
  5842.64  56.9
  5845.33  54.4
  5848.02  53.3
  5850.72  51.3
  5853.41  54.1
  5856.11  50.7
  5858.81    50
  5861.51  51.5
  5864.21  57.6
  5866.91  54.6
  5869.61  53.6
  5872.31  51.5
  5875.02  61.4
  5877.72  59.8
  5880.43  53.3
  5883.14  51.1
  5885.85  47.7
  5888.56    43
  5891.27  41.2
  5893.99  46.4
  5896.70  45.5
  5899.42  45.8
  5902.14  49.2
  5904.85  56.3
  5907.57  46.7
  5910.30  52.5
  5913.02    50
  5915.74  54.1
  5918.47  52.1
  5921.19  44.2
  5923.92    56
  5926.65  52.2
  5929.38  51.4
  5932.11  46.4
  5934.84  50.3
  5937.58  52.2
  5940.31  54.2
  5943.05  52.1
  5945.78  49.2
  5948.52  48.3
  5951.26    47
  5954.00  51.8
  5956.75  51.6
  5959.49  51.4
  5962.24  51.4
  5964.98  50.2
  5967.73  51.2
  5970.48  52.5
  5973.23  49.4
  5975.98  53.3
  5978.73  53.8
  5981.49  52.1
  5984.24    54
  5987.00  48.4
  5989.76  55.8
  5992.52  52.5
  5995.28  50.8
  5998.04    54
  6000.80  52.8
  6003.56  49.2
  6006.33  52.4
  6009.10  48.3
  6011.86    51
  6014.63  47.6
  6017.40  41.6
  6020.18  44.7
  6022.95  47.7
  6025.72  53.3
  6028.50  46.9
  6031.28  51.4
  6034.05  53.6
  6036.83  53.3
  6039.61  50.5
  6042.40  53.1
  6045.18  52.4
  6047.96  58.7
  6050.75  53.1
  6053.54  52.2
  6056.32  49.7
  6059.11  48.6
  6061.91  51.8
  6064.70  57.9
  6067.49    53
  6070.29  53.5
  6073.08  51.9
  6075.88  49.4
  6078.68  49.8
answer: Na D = 2.93 angstrom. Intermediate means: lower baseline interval 54.8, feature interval 48.7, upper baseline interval 51.3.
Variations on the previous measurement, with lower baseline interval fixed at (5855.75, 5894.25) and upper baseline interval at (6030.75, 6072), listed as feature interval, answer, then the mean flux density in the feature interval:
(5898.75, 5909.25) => 0.4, 49.8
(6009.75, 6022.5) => 1.5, 46.5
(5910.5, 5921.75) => 0.3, 50.8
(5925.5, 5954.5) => 1.0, 50.4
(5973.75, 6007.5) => 0.1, 52.3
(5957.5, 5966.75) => 0.2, 51.1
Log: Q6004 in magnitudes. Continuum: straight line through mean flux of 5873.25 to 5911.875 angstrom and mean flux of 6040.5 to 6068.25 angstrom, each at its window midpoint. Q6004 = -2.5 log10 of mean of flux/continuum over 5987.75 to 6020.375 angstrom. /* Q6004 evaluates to 0.04 mag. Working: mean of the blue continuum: 50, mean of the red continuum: 53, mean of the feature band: 50.2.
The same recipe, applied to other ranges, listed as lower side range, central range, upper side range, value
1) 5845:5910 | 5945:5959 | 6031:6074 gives 0.047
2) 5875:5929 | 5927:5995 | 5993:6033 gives -0.031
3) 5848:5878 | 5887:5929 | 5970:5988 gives 0.087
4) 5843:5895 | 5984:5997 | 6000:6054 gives -0.025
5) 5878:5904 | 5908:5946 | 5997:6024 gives -0.067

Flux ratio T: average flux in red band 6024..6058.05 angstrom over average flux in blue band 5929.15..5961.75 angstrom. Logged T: 1.0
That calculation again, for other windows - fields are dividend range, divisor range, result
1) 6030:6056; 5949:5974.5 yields 1.05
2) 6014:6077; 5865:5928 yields 1.01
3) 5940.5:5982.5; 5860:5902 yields 1.00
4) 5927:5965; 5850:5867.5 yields 0.96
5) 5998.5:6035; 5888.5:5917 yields 1.02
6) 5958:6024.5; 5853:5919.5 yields 0.99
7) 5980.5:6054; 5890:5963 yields 1.02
